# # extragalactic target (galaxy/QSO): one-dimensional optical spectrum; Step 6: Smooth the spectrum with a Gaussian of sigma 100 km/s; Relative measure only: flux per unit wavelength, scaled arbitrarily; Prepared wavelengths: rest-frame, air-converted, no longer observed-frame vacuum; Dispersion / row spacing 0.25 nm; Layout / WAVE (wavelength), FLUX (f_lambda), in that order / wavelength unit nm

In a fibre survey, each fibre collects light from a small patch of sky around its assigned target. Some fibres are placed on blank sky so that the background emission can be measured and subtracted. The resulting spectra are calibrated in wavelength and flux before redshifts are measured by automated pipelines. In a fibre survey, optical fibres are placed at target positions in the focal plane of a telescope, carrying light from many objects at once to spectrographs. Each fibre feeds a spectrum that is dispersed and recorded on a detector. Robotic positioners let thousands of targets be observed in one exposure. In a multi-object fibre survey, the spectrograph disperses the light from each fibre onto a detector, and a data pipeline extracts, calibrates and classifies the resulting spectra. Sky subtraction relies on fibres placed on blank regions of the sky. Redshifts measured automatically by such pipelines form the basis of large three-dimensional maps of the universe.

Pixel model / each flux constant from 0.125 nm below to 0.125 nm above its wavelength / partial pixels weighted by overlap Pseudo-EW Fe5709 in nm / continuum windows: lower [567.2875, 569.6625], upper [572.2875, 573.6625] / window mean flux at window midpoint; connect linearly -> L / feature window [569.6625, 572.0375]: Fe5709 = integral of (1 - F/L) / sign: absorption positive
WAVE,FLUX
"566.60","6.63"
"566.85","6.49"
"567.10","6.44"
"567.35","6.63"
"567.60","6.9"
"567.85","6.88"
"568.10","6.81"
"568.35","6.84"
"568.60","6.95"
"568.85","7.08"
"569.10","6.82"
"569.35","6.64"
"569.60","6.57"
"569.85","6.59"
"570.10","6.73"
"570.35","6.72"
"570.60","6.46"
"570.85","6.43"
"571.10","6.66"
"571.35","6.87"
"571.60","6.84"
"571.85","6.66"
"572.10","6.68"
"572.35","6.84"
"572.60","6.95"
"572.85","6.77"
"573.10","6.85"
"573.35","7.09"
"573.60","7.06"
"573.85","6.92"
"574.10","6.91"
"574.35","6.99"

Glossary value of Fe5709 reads 0.075 nm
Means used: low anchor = 6.82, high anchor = 6.92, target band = 6.66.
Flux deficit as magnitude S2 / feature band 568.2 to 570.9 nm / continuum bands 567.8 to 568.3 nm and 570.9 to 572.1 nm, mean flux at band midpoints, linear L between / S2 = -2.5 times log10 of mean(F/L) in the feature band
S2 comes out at 0.01 mag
